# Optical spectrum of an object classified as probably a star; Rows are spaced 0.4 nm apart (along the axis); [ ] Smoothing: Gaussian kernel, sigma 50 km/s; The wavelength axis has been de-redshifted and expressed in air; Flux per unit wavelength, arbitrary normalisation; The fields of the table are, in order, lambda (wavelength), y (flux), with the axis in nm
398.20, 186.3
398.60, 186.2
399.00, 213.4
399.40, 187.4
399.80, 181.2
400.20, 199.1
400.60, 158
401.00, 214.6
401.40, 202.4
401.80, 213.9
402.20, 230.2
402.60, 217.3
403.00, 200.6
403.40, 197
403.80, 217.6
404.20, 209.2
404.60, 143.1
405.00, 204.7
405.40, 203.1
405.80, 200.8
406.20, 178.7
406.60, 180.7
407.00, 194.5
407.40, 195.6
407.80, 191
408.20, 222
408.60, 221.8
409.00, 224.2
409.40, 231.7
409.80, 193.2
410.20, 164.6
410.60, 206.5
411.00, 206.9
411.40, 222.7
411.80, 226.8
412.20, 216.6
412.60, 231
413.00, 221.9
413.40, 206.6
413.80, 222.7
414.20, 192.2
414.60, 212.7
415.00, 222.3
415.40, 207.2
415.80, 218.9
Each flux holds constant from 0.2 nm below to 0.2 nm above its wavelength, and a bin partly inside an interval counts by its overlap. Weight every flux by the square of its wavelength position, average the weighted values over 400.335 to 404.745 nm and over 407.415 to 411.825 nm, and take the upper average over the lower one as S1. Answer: 1.08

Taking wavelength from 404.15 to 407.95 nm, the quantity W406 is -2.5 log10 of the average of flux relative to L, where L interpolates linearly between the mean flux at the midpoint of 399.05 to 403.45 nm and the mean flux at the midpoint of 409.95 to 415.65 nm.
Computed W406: 0.09 mag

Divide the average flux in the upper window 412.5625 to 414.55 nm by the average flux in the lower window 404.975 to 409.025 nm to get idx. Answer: 1.1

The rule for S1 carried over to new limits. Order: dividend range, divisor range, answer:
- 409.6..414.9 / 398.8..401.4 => 1.15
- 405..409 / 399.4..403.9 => 1.02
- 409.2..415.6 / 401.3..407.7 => 1.10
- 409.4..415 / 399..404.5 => 1.10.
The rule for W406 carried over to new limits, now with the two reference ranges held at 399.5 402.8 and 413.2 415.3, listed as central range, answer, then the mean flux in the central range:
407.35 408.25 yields 0.03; 201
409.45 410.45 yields 0.11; 188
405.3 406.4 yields 0.06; 193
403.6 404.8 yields 0.08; 190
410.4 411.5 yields -0.01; 211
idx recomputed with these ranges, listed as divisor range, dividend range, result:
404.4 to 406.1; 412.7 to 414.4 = 1.13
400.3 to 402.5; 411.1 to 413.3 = 1.09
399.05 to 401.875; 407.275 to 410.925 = 1.06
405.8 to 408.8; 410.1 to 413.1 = 1.08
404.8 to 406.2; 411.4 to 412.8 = 1.13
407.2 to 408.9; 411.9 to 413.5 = 1.06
